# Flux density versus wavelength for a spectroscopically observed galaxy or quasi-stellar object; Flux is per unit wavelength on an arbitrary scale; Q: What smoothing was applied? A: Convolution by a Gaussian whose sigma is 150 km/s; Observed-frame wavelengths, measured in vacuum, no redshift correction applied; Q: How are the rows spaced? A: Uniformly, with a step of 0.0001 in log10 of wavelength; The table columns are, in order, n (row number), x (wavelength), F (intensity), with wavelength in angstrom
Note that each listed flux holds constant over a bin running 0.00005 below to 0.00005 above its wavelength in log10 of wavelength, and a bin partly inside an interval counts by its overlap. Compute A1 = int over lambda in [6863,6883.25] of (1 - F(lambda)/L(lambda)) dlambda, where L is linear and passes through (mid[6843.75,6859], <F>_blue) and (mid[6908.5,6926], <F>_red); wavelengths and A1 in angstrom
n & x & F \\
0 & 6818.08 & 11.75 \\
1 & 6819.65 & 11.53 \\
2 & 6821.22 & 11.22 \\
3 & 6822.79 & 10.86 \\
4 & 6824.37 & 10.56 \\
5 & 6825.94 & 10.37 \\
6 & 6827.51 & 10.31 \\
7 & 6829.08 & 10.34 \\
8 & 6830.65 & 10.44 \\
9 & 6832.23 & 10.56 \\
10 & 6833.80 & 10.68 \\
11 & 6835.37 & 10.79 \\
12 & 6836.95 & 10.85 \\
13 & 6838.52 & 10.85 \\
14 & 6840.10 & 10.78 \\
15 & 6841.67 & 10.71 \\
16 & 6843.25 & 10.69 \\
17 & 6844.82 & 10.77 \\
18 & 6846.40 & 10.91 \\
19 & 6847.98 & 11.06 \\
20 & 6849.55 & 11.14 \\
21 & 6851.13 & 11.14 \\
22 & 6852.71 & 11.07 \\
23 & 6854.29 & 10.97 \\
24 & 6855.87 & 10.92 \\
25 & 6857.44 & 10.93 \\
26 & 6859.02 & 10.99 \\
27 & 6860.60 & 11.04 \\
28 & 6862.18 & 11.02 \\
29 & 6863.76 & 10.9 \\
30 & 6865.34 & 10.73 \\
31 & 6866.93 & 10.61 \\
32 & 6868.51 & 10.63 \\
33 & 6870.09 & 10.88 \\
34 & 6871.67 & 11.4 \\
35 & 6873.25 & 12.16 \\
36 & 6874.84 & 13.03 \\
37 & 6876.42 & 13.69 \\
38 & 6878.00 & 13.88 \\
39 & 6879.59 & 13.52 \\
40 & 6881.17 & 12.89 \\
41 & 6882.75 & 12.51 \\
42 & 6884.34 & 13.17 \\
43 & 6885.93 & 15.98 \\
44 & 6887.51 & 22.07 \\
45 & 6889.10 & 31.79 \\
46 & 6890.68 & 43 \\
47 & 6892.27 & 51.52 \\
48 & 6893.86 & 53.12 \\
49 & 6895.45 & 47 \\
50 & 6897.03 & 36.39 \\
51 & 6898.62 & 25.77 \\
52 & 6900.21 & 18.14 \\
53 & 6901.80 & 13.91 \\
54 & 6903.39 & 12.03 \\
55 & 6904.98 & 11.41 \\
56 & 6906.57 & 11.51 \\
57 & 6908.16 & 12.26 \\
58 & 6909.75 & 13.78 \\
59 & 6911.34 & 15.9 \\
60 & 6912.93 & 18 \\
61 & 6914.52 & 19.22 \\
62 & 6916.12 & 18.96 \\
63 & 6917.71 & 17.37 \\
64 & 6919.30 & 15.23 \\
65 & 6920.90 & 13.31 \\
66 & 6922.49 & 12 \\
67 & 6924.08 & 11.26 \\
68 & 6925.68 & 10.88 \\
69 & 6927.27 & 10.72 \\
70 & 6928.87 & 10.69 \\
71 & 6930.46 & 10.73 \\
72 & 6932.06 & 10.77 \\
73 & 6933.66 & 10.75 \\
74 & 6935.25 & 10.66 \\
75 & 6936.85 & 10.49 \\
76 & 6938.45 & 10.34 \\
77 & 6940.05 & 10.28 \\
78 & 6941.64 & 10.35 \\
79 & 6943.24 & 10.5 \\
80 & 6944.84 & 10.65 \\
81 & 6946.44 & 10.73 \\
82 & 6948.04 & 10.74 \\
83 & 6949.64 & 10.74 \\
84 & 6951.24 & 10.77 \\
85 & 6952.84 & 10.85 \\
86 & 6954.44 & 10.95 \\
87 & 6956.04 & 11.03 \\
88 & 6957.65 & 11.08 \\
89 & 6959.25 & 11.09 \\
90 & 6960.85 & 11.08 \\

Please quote 0.5 angstrom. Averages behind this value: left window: 11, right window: 15.1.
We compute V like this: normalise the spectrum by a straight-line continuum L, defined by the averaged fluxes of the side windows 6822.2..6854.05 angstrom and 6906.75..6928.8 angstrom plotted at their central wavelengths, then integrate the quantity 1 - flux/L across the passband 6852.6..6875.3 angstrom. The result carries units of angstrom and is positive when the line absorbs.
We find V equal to 1.5 angstrom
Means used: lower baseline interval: 10.7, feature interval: 11.1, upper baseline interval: 14.3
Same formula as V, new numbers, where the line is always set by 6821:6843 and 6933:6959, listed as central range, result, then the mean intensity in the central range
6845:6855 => -0.35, 11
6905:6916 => -4.54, 15.1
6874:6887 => -3.77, 13.8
